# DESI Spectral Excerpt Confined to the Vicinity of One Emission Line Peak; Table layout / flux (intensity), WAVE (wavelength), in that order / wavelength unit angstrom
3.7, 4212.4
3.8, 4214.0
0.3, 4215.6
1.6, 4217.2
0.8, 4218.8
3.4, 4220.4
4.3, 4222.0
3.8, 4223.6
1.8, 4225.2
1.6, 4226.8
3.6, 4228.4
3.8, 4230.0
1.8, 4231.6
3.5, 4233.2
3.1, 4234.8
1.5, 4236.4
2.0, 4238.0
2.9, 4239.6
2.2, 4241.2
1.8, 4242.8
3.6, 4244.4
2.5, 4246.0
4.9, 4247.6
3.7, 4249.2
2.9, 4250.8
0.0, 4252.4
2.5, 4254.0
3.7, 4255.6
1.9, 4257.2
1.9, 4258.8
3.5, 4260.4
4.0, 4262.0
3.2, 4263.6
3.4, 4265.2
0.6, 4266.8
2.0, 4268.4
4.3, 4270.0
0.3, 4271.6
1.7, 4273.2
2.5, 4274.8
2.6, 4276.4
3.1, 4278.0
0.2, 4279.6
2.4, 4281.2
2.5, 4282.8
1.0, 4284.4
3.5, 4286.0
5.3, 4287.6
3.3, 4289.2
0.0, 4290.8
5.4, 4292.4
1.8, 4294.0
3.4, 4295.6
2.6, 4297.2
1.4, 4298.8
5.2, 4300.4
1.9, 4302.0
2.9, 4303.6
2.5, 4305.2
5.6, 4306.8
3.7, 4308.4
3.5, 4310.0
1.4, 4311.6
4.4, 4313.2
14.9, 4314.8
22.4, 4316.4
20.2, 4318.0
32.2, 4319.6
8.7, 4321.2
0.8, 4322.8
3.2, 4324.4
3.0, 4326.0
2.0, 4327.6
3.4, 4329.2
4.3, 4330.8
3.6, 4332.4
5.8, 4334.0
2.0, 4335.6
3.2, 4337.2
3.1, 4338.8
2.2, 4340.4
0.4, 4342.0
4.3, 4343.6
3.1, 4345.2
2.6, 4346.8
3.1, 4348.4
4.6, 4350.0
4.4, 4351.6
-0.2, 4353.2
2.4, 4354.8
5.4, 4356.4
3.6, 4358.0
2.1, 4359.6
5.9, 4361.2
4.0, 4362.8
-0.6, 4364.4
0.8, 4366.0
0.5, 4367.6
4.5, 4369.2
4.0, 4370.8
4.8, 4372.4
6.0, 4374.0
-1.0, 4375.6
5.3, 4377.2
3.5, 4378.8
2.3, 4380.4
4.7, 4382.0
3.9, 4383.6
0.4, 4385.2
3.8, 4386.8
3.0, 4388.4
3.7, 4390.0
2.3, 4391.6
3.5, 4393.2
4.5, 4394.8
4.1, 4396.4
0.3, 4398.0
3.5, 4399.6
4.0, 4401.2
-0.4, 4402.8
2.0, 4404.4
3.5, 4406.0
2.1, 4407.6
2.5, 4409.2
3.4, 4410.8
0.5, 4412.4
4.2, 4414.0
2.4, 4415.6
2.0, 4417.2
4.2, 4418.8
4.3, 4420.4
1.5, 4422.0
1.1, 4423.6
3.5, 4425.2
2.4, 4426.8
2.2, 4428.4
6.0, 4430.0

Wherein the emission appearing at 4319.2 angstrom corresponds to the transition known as [O II]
